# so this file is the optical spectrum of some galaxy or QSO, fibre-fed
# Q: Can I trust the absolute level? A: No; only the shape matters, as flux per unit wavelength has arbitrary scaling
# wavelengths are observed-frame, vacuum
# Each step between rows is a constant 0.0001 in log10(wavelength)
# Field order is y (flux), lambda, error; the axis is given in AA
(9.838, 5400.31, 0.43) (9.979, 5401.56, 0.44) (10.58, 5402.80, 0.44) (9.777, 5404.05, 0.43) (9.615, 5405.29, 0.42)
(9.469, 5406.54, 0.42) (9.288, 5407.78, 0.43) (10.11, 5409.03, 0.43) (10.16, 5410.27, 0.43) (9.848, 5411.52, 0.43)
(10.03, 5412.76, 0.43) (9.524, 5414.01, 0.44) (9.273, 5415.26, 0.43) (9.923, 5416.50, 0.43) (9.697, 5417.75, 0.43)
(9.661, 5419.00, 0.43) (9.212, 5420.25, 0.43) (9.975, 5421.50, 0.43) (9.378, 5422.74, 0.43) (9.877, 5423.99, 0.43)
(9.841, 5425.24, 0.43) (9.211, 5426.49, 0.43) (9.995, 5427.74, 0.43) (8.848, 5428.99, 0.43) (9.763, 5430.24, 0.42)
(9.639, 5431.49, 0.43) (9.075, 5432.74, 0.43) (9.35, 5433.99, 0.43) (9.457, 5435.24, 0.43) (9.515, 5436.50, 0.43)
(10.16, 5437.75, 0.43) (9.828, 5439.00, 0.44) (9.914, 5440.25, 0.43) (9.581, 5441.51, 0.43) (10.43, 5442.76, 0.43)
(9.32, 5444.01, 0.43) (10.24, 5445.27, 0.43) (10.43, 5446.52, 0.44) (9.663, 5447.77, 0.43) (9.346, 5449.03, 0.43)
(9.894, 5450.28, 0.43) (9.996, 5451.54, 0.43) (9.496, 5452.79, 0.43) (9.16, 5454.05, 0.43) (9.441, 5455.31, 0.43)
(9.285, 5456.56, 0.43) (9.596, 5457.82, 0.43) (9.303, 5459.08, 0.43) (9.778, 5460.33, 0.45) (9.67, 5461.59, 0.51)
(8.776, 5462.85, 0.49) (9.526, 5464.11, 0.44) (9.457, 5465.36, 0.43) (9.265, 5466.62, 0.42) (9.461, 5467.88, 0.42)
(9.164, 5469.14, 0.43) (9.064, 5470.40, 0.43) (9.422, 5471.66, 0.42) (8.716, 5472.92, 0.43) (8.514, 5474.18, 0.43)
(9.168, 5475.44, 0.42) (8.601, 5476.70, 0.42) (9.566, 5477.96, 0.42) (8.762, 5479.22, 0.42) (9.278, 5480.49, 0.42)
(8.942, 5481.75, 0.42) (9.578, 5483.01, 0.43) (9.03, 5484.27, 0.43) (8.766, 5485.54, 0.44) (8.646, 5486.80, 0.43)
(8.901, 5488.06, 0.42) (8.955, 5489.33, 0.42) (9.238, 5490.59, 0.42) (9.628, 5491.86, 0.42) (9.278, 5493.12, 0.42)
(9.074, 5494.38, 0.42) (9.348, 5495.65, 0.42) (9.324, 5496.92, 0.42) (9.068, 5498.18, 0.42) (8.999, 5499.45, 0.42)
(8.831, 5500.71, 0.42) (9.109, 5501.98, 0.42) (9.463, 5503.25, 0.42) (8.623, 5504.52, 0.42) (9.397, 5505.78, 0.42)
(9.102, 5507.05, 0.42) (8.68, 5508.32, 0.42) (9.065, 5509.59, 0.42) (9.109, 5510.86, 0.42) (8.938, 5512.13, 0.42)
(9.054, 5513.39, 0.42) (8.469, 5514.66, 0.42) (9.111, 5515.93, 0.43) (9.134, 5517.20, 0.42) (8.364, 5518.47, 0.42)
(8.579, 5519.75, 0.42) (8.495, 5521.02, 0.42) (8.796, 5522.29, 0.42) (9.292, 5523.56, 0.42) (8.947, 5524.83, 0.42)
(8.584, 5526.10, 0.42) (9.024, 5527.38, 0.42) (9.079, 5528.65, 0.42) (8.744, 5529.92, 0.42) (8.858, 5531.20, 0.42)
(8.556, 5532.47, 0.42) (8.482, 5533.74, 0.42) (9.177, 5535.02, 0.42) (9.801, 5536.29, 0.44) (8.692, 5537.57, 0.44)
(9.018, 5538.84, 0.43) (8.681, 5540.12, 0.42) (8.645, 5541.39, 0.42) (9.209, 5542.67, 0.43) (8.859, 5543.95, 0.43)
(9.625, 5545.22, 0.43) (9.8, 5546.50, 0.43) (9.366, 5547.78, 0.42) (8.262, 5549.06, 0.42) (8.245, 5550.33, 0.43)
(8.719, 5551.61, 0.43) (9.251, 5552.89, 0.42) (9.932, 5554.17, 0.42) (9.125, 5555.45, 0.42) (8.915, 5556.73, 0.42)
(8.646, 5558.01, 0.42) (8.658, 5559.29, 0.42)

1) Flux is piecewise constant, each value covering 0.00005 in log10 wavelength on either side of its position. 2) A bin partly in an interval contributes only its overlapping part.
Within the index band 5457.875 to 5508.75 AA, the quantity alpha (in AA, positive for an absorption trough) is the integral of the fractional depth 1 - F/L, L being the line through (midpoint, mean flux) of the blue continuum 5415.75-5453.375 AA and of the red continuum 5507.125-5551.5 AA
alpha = 0.8 AA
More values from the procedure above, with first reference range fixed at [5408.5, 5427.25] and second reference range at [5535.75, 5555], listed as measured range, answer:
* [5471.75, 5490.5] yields 0.8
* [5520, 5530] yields 0.3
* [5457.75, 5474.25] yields 0.3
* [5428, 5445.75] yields -0.1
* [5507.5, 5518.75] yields 0.4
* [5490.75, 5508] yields 0.3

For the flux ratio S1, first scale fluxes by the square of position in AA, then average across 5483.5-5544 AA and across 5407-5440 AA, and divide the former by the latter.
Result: 1.0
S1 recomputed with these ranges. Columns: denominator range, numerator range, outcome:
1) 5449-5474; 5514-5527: 0.96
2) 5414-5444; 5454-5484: 0.97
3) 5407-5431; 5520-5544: 0.96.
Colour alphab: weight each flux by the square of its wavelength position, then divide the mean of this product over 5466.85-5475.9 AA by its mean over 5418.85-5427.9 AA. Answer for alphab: 1.0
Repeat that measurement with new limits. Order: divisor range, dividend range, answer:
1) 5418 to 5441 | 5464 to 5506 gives 0.97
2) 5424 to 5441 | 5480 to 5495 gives 0.97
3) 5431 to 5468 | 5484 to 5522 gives 0.95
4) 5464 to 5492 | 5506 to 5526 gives 0.99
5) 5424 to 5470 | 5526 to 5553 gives 0.97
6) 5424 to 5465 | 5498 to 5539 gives 0.95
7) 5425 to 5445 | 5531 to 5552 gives 0.97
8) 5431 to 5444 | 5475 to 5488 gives 0.95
